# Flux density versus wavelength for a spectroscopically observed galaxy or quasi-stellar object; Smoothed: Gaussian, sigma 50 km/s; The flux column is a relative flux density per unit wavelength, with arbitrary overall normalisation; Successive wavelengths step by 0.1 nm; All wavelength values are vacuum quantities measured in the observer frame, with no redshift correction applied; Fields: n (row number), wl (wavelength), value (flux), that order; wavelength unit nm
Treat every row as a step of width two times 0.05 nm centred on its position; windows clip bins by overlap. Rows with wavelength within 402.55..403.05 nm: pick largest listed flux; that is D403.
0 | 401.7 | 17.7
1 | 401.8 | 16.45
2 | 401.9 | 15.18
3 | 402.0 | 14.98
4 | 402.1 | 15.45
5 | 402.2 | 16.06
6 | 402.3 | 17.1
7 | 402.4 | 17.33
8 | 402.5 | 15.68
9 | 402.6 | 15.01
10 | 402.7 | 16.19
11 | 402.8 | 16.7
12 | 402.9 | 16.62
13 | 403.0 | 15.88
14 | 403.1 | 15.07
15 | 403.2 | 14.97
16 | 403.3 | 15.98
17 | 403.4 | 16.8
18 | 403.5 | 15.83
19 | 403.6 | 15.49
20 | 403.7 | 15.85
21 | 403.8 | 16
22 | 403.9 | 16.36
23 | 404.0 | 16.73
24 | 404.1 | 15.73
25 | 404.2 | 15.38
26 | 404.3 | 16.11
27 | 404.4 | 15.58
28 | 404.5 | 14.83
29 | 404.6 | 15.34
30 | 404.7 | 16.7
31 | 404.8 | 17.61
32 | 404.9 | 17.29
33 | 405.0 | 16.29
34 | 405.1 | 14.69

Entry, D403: 16.7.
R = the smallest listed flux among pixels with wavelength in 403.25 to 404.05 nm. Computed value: 15.49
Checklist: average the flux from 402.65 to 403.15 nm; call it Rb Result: 16.1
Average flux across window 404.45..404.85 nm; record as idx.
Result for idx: 16.1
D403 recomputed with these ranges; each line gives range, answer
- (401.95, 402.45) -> 17.33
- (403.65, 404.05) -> 16.73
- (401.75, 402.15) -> 16.45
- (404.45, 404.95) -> 17.61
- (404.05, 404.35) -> 16.11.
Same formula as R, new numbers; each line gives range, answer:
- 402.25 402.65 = 15.01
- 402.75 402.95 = 16.62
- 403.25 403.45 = 15.98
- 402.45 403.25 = 14.97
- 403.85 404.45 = 15.38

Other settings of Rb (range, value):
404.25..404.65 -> 15.5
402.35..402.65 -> 16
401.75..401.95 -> 15.8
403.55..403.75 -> 15.7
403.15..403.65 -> 15.8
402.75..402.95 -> 16.7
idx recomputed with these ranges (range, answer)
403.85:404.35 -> 16.1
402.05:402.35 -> 16.2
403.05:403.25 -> 15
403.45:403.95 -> 15.9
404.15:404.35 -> 15.7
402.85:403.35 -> 15.7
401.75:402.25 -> 15.6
